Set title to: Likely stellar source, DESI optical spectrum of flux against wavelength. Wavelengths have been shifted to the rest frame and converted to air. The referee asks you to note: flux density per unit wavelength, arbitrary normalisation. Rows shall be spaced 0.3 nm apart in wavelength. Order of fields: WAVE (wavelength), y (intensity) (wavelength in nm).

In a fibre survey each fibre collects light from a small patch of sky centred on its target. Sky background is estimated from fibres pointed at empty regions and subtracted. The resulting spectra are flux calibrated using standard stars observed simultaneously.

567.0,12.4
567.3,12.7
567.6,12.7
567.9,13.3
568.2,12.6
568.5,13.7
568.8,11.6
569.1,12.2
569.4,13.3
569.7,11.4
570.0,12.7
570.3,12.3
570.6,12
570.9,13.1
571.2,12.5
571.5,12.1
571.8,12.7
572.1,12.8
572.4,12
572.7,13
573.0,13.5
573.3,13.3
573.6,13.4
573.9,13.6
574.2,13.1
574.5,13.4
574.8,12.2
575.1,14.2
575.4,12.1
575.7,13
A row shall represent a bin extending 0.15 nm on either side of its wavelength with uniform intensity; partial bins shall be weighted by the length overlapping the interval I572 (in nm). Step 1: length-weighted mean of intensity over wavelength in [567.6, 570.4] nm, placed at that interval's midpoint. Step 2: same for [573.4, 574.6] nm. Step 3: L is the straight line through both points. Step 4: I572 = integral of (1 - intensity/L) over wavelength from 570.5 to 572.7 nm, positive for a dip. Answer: 0.08 nm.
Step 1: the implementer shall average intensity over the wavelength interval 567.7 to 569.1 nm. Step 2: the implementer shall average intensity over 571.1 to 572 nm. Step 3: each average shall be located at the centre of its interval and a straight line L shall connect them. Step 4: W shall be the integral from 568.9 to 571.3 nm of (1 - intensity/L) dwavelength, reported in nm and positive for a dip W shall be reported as 0.03 nm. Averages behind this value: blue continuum 12.7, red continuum 12.4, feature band 12.4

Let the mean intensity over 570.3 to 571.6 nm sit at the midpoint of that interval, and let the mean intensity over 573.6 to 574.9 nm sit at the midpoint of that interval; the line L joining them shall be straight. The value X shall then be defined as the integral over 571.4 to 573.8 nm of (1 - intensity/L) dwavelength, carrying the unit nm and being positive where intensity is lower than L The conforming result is -0.02 nm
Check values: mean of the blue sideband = 12.4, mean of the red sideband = 13.1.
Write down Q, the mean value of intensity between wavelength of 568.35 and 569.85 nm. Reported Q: 12.4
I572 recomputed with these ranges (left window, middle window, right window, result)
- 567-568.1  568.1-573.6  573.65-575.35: 0.17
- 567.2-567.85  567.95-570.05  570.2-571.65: 0.02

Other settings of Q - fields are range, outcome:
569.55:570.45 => 12.1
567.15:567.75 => 12.7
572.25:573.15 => 12.8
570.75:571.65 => 12.6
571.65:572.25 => 12.7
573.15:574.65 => 13.4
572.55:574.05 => 13.4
